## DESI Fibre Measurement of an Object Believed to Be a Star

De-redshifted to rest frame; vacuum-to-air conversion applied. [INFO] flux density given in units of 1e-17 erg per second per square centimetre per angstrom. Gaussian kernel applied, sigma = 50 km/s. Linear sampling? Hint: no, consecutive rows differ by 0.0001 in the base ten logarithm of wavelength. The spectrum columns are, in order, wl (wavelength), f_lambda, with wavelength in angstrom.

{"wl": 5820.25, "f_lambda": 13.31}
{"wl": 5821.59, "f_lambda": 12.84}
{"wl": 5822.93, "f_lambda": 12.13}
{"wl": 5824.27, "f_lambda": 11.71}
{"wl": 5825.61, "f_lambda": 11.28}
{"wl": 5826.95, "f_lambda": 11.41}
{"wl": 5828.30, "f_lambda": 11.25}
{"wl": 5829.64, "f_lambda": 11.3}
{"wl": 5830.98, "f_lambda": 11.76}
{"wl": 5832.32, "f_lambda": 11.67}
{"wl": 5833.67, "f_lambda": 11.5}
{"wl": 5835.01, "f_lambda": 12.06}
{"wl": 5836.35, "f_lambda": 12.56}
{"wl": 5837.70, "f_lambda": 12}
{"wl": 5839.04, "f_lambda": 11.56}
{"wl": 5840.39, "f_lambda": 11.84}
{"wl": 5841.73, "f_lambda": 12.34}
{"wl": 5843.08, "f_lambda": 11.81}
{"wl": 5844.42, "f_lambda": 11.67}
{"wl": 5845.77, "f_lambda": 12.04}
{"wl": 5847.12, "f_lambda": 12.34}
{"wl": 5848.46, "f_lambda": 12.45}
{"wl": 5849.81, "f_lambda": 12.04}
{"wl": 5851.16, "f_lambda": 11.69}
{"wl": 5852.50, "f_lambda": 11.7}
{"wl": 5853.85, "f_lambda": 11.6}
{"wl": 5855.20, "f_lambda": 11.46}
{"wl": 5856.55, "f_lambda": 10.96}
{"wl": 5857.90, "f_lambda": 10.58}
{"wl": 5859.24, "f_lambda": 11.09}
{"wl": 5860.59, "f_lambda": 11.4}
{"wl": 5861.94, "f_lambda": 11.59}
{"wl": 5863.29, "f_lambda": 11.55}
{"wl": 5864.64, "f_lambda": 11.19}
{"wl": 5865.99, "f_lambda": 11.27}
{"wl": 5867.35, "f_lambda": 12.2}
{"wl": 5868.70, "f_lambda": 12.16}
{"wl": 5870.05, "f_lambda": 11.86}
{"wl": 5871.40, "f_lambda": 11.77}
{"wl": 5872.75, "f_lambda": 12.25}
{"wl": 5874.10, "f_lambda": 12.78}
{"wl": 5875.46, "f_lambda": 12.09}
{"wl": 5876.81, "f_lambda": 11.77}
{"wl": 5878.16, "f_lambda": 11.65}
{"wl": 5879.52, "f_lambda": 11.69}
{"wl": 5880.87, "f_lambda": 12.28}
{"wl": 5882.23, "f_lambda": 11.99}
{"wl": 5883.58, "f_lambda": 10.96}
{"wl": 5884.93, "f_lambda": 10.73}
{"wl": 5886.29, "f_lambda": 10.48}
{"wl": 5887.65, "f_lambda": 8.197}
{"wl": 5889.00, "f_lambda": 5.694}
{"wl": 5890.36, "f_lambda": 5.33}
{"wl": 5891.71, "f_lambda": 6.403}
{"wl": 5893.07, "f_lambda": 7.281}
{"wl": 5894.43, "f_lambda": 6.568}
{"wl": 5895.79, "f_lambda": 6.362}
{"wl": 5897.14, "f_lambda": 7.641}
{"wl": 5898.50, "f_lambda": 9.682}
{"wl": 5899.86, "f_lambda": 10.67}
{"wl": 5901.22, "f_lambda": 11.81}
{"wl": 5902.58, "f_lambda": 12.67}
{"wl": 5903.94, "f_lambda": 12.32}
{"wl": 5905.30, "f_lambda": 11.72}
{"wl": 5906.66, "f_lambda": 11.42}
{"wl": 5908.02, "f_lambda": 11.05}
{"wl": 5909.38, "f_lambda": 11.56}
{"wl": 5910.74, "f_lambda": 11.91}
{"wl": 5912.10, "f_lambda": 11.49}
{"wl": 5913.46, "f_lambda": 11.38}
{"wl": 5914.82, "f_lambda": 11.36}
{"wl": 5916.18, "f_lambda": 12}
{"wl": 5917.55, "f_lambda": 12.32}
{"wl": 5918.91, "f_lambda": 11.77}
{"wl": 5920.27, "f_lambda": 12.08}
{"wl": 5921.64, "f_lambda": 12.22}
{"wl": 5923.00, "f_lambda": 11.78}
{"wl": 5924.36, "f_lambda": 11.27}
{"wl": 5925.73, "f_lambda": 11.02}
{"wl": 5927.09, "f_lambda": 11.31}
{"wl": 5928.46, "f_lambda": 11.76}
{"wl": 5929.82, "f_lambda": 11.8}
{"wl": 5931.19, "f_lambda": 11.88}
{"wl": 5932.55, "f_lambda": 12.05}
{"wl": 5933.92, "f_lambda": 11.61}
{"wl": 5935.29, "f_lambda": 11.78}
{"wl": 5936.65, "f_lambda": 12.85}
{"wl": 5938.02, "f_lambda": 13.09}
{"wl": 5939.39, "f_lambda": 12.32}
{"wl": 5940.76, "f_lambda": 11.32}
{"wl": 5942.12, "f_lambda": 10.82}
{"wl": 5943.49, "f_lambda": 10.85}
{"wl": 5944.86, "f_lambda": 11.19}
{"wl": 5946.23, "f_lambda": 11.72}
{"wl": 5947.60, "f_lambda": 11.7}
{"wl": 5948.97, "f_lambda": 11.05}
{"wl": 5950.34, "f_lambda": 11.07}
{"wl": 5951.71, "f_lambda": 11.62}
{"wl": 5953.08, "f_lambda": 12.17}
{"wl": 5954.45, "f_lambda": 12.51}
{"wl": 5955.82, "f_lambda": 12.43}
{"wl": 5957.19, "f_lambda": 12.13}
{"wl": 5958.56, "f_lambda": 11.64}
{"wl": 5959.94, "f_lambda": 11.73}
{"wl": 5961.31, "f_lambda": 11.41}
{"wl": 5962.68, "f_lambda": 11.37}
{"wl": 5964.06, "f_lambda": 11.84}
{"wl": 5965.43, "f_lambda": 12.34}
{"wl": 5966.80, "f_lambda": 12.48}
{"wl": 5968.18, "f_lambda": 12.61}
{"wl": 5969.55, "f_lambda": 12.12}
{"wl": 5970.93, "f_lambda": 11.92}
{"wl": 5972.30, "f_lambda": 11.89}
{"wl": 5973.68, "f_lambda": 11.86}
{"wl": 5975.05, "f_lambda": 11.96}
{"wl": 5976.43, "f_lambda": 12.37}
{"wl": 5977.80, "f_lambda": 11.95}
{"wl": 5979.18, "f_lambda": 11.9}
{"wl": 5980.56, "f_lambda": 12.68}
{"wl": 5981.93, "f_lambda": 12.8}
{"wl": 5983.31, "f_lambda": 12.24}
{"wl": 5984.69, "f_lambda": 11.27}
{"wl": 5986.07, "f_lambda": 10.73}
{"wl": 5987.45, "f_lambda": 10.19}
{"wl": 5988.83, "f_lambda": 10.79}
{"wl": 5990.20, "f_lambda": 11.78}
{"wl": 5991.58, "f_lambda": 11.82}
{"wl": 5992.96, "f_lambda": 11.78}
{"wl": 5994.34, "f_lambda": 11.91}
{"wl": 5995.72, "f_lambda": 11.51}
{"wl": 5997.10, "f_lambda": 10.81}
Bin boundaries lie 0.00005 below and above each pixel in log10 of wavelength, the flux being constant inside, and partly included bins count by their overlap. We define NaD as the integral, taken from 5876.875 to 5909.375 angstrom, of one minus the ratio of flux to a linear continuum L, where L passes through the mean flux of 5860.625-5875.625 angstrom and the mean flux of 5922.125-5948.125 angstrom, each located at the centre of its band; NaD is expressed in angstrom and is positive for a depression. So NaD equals 5.4 angstrom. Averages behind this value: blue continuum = 11.8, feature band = 9.84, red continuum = 11.7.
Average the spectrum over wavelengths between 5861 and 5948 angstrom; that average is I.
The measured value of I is 11.1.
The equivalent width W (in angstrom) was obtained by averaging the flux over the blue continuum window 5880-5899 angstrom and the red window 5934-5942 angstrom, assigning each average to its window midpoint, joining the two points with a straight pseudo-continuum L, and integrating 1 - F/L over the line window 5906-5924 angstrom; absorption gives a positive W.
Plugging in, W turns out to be -2.2 angstrom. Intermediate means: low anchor 8.56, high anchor 12.1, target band 11.7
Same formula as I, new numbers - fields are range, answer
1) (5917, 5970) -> 11.8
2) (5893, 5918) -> 10.7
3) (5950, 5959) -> 12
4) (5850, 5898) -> 10.5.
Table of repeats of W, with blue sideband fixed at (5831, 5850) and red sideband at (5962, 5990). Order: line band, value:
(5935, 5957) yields 0.2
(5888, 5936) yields 5.4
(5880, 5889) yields 1.2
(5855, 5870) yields 0.7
